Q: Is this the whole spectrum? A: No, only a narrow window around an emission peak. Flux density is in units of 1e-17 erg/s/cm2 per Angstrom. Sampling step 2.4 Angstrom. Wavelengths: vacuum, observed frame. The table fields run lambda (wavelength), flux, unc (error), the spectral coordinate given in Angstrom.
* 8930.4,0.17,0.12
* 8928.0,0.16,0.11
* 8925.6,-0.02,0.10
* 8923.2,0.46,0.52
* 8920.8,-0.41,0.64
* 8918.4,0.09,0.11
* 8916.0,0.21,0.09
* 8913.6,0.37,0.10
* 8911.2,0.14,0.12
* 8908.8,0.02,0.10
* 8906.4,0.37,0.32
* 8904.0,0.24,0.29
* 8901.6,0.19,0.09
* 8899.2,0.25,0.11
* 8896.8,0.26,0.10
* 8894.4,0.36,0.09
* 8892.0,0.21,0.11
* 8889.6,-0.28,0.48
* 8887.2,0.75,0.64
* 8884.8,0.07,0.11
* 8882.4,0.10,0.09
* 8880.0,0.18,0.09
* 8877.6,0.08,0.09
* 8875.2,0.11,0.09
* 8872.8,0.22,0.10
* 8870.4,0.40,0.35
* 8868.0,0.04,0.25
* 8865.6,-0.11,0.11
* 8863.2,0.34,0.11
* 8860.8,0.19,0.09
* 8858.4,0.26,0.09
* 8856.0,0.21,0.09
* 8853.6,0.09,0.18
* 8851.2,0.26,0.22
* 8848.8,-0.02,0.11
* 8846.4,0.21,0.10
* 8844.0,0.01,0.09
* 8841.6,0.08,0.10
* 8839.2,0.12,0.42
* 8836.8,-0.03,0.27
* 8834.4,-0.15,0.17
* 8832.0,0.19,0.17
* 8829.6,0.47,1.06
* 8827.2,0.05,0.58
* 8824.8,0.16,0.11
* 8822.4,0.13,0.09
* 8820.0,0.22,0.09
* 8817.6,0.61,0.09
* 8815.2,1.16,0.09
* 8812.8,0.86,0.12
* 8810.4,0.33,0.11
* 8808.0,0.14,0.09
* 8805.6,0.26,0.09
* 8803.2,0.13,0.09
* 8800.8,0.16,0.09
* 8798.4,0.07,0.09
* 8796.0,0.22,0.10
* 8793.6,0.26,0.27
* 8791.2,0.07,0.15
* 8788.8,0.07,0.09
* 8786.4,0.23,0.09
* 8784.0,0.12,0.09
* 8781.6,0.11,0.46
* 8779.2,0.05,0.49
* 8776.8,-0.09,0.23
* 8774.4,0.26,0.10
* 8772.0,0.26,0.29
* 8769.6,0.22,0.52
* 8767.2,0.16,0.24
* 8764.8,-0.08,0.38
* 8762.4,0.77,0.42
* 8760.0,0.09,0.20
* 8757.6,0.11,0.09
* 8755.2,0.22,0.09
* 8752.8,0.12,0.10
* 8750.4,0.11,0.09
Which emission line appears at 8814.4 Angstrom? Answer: Hgamma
